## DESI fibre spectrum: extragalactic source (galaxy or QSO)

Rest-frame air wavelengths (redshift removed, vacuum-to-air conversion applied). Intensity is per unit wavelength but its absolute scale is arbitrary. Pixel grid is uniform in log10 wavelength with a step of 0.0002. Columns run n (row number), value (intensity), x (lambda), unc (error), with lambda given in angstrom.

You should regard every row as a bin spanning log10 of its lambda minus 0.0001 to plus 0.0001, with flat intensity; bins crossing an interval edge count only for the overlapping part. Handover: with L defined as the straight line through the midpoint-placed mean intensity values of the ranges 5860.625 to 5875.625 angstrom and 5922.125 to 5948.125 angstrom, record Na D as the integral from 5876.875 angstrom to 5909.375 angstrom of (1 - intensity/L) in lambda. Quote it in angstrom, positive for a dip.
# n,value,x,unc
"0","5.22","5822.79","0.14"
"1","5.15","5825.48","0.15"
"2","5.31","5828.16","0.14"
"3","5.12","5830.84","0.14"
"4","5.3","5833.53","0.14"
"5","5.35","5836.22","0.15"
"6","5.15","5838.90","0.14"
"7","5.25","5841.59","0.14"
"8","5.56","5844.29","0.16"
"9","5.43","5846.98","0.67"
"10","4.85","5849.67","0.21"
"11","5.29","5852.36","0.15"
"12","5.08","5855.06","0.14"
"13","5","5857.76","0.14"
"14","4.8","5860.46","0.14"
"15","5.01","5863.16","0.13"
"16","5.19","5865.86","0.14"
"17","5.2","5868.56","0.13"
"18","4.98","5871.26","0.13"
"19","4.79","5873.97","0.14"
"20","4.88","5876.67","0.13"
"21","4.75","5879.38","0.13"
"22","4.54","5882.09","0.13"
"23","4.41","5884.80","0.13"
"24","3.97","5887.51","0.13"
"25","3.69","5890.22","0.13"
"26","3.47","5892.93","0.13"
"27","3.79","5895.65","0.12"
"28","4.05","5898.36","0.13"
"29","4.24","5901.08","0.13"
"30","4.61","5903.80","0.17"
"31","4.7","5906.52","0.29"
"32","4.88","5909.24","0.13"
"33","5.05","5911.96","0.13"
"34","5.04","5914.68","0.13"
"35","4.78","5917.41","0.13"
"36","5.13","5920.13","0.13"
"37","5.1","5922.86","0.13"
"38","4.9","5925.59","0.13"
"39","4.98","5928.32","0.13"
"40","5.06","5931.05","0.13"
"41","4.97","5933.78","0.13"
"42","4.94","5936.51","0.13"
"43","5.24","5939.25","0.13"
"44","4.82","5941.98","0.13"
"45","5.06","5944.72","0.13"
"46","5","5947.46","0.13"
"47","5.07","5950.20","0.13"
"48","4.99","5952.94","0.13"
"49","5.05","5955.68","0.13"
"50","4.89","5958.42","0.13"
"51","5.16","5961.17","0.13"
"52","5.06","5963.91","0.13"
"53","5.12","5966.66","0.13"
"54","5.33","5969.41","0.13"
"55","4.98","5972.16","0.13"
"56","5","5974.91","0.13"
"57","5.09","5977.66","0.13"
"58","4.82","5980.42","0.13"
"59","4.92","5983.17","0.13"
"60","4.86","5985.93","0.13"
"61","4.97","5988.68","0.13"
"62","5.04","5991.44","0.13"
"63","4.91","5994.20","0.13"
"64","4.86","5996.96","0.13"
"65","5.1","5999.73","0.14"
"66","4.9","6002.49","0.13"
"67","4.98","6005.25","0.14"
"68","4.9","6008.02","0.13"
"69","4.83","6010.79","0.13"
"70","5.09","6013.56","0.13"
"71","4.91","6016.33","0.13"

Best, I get 4.9 angstrom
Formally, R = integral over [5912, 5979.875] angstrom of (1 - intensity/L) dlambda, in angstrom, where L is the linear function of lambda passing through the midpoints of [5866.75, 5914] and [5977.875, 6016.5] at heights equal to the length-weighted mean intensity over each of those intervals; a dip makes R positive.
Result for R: -4.4 angstrom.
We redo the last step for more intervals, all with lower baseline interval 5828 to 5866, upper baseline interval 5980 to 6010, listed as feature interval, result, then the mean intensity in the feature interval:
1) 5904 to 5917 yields 0.5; 4.88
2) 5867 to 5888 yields 1.6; 4.72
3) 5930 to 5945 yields 0.1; 5.01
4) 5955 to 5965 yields -0.1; 5.04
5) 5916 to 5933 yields 0.2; 4.99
